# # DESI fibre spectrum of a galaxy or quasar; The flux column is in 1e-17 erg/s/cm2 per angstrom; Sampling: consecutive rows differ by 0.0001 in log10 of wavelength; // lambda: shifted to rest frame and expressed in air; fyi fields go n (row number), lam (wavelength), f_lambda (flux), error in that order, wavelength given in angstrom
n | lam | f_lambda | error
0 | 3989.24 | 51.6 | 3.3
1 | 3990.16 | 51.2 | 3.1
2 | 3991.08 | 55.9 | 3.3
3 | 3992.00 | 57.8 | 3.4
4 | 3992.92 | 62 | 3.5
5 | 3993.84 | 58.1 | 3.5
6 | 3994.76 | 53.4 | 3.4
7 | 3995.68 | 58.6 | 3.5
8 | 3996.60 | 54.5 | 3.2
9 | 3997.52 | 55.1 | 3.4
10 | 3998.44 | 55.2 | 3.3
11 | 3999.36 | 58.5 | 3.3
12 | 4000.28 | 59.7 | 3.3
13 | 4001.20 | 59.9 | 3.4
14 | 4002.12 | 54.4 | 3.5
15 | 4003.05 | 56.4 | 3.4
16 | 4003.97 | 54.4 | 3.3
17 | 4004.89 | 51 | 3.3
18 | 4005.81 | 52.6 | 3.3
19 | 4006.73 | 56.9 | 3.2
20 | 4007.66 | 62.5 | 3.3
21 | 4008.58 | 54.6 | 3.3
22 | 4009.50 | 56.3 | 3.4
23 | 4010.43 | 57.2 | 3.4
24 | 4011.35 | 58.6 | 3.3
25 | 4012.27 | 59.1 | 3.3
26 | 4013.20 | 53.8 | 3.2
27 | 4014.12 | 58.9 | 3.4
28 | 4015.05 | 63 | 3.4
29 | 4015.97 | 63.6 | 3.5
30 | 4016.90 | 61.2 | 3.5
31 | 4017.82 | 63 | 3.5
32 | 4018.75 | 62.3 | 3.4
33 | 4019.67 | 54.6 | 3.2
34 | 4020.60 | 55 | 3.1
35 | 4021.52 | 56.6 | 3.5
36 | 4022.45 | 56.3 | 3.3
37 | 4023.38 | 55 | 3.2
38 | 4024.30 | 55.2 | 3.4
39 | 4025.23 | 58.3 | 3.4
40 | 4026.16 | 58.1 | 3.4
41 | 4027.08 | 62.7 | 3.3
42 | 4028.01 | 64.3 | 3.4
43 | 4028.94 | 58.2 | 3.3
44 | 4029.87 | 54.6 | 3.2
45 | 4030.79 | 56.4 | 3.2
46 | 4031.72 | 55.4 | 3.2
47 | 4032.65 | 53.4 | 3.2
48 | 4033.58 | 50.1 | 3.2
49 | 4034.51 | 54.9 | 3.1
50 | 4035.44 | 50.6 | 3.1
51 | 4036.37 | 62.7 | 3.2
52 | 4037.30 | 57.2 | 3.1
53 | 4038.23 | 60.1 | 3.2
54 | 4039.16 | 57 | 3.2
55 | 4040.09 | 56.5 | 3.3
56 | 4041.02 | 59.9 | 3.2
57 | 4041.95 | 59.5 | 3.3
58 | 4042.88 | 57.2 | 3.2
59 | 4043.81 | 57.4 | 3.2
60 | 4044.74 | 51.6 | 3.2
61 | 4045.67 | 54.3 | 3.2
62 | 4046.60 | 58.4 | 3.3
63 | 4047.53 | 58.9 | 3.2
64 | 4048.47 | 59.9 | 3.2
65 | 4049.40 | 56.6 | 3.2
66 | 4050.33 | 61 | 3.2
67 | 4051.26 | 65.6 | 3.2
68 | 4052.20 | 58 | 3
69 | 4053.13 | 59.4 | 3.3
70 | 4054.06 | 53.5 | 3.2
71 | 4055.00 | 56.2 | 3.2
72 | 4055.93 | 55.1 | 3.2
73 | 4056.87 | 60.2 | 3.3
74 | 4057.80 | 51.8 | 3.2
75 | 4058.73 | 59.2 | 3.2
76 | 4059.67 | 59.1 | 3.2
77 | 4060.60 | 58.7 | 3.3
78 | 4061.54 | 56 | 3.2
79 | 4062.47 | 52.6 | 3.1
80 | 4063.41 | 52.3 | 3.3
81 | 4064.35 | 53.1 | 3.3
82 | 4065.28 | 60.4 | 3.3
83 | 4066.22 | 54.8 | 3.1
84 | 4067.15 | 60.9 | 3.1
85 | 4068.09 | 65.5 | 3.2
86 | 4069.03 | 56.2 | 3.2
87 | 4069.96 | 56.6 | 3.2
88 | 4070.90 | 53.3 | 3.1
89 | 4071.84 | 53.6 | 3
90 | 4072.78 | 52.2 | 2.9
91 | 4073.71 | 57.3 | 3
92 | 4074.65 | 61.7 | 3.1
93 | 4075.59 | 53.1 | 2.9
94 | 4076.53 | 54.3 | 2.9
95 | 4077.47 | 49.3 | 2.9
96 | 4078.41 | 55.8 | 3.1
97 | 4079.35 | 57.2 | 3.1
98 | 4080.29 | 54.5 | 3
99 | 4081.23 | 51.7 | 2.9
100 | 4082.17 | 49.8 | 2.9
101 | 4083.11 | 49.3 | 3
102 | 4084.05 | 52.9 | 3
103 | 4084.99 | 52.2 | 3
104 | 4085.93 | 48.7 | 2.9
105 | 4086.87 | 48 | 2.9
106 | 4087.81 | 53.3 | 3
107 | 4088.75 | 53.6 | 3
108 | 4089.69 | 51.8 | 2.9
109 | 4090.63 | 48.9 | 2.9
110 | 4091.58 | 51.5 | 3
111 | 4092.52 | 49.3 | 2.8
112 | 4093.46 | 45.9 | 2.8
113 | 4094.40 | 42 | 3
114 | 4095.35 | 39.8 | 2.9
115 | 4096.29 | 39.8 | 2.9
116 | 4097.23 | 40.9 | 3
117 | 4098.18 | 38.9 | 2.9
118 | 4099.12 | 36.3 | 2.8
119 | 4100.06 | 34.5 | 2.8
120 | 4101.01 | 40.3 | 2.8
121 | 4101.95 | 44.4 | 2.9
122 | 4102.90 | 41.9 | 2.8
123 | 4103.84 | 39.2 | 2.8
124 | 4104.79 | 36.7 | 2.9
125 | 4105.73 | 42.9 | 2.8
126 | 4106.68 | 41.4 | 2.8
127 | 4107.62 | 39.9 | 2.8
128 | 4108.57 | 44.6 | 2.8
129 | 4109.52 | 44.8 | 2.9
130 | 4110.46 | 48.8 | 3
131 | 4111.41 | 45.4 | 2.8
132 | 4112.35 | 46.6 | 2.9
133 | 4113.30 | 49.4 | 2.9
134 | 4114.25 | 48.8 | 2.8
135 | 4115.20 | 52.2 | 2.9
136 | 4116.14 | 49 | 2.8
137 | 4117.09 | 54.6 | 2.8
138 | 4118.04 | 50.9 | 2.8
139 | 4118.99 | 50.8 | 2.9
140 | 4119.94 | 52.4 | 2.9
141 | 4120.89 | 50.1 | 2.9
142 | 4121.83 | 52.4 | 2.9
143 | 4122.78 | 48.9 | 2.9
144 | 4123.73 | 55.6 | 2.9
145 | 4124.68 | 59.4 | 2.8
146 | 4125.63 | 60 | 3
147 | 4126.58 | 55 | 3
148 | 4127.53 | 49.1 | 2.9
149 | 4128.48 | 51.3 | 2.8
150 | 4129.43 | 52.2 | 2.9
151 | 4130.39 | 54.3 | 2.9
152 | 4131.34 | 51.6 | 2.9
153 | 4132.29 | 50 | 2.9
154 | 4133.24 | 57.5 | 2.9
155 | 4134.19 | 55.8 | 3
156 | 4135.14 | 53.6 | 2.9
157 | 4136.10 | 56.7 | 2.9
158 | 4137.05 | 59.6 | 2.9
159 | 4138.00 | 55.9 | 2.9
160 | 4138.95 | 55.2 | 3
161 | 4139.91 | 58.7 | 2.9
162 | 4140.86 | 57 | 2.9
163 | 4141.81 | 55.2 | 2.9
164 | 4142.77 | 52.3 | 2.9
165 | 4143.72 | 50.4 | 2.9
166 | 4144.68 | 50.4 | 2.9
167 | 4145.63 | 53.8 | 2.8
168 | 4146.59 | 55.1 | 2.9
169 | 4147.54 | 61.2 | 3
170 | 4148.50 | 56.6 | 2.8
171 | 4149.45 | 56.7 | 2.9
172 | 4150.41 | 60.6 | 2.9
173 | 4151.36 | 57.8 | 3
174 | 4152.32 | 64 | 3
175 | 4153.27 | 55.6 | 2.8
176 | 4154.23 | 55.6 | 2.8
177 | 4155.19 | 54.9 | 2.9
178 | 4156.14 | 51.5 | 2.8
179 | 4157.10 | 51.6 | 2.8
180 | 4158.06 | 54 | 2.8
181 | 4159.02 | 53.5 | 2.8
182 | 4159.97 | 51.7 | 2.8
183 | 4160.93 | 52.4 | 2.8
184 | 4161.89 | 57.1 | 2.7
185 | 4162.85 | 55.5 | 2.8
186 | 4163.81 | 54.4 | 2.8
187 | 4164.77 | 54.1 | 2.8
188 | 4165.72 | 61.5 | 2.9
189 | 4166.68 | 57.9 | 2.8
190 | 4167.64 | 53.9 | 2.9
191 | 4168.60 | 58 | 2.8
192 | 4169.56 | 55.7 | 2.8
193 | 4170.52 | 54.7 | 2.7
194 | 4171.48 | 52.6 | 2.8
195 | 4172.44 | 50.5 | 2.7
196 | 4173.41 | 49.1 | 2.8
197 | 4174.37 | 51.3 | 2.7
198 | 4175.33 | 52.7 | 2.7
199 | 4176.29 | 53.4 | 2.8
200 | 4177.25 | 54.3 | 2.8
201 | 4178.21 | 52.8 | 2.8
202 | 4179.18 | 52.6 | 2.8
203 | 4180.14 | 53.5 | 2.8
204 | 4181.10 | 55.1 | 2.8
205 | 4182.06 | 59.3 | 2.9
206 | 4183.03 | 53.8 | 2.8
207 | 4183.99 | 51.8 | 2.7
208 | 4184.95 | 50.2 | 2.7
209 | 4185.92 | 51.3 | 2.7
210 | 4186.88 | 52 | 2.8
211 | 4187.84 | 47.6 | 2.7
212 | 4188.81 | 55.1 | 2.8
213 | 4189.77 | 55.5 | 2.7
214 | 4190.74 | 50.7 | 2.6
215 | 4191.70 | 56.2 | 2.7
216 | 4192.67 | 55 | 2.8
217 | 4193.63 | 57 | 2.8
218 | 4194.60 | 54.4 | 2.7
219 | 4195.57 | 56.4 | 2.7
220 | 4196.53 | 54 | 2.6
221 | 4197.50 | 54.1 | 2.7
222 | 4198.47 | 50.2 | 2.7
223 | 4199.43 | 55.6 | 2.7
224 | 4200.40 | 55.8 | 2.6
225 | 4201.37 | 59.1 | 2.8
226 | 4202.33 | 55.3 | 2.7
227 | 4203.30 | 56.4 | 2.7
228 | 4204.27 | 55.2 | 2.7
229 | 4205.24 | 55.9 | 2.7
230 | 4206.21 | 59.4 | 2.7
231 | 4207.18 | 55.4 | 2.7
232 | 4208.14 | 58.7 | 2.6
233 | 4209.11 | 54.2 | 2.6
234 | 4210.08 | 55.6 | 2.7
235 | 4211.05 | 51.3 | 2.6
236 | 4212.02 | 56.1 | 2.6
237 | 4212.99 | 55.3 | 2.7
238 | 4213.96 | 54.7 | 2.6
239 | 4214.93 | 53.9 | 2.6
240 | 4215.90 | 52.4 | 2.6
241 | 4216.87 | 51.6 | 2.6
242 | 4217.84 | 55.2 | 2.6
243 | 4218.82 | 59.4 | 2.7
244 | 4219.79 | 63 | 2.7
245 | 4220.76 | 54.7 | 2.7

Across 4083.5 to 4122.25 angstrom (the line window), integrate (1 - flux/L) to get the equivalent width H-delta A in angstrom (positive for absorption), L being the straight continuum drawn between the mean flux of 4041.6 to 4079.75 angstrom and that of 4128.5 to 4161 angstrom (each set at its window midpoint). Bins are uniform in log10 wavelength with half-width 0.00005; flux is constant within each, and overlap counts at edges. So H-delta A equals 6.70 angstrom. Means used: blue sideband 56.8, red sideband 55.1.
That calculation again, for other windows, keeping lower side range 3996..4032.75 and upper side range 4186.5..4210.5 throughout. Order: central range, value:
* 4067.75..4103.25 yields 4.4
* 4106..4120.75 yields 2.1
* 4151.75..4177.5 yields 0.4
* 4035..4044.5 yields -0.1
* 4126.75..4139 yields 0.4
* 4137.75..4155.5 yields -0.2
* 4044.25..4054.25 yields -0.2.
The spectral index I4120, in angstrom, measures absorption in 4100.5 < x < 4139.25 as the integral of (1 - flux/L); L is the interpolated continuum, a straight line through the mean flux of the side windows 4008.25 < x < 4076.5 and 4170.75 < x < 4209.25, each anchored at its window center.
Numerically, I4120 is 3.9 angstrom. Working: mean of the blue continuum 57.3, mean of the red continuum 54.1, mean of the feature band 50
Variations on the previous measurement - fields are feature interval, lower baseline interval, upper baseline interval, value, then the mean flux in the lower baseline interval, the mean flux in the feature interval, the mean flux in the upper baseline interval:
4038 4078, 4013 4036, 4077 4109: -3.9 angstrom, 57.5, 56.9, 46.1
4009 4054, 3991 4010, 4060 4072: -1.0 angstrom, 56.6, 57.8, 56.6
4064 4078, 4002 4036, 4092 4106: -2.9 angstrom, 57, 56.2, 40.9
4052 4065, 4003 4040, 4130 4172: 0.1 angstrom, 57.3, 56.1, 55.4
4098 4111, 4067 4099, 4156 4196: 2.7 angstrom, 51.2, 41.1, 53.9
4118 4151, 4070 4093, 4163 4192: -0.8 angstrom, 52.7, 54.5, 53.7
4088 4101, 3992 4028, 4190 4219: 2.8 angstrom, 57.6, 44.1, 55.1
